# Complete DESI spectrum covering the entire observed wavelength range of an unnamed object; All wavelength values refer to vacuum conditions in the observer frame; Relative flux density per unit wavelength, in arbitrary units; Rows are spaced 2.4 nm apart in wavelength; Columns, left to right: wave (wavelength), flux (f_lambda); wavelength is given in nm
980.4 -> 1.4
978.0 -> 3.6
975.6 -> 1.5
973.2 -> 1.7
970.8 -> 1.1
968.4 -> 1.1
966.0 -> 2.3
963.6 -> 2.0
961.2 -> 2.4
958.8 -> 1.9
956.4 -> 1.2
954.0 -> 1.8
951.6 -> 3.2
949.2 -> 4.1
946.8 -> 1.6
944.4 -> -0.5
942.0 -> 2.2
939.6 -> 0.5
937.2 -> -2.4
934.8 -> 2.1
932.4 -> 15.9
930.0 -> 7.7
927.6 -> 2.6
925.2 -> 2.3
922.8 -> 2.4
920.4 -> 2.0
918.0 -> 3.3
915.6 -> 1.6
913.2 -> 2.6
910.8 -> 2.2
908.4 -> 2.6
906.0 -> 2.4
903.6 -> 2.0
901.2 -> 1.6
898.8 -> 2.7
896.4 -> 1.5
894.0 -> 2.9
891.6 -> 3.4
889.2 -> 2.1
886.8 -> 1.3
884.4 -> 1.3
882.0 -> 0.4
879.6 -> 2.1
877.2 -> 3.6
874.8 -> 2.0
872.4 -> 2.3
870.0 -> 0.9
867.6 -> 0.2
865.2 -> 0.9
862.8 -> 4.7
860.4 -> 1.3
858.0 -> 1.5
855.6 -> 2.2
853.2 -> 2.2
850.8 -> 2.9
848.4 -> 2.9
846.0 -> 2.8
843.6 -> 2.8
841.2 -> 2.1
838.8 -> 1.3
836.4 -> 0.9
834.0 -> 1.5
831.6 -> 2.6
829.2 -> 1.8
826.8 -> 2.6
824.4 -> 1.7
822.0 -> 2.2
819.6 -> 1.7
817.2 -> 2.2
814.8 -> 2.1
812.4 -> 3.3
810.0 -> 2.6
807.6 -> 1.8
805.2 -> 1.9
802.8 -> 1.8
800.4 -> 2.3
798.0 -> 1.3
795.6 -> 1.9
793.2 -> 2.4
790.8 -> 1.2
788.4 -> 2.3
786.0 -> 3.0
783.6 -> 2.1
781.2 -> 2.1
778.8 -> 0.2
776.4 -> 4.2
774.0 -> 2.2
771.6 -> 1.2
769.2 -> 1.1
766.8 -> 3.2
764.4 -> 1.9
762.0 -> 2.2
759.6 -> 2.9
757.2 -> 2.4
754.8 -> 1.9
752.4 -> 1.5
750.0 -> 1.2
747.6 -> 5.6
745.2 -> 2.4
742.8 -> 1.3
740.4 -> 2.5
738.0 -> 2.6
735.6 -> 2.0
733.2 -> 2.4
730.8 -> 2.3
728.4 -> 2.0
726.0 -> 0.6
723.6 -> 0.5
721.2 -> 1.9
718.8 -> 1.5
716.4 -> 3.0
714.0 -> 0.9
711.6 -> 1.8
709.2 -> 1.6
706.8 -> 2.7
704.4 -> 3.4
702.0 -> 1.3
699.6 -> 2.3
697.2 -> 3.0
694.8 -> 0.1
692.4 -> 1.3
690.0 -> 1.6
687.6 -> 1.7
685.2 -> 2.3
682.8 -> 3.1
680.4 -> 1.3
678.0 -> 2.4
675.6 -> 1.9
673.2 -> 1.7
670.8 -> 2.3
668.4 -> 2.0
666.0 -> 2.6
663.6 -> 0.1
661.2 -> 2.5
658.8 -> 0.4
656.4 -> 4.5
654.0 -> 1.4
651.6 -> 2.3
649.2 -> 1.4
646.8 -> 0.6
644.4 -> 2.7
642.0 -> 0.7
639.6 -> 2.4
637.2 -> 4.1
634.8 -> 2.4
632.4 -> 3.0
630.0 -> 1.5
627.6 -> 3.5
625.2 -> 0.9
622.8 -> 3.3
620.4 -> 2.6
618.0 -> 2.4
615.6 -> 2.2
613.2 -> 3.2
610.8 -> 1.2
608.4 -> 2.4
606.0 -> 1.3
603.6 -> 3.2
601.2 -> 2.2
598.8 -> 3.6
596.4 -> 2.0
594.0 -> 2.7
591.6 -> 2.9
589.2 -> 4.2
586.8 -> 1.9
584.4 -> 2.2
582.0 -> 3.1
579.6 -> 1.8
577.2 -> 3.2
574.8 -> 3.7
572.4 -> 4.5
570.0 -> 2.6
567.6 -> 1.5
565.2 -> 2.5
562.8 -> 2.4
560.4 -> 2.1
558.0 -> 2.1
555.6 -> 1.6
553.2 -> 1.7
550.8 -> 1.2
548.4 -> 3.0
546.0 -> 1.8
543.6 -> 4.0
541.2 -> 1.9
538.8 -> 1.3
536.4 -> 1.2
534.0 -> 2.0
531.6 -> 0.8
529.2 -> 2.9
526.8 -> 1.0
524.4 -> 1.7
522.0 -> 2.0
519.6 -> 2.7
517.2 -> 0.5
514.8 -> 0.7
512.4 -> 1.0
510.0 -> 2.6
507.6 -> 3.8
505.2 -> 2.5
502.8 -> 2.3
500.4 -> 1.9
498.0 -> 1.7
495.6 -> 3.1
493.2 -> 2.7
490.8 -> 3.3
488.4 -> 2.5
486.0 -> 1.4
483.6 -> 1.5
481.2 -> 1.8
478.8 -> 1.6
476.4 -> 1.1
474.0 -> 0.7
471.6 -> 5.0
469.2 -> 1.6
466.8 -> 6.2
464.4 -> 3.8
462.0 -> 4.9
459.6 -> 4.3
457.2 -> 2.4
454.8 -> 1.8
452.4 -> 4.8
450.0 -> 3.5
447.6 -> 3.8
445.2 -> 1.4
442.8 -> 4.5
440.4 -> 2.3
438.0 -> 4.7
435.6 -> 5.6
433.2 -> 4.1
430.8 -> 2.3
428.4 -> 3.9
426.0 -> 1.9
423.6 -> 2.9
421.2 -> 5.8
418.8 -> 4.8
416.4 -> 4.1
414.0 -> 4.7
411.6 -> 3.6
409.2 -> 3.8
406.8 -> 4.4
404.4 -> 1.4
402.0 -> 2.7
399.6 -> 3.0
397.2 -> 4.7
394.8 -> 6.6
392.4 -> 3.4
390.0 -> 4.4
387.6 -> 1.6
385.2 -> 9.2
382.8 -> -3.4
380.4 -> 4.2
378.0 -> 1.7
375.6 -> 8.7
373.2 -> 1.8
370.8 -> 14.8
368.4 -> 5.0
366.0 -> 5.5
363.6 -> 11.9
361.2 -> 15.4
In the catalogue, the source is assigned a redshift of 1.003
